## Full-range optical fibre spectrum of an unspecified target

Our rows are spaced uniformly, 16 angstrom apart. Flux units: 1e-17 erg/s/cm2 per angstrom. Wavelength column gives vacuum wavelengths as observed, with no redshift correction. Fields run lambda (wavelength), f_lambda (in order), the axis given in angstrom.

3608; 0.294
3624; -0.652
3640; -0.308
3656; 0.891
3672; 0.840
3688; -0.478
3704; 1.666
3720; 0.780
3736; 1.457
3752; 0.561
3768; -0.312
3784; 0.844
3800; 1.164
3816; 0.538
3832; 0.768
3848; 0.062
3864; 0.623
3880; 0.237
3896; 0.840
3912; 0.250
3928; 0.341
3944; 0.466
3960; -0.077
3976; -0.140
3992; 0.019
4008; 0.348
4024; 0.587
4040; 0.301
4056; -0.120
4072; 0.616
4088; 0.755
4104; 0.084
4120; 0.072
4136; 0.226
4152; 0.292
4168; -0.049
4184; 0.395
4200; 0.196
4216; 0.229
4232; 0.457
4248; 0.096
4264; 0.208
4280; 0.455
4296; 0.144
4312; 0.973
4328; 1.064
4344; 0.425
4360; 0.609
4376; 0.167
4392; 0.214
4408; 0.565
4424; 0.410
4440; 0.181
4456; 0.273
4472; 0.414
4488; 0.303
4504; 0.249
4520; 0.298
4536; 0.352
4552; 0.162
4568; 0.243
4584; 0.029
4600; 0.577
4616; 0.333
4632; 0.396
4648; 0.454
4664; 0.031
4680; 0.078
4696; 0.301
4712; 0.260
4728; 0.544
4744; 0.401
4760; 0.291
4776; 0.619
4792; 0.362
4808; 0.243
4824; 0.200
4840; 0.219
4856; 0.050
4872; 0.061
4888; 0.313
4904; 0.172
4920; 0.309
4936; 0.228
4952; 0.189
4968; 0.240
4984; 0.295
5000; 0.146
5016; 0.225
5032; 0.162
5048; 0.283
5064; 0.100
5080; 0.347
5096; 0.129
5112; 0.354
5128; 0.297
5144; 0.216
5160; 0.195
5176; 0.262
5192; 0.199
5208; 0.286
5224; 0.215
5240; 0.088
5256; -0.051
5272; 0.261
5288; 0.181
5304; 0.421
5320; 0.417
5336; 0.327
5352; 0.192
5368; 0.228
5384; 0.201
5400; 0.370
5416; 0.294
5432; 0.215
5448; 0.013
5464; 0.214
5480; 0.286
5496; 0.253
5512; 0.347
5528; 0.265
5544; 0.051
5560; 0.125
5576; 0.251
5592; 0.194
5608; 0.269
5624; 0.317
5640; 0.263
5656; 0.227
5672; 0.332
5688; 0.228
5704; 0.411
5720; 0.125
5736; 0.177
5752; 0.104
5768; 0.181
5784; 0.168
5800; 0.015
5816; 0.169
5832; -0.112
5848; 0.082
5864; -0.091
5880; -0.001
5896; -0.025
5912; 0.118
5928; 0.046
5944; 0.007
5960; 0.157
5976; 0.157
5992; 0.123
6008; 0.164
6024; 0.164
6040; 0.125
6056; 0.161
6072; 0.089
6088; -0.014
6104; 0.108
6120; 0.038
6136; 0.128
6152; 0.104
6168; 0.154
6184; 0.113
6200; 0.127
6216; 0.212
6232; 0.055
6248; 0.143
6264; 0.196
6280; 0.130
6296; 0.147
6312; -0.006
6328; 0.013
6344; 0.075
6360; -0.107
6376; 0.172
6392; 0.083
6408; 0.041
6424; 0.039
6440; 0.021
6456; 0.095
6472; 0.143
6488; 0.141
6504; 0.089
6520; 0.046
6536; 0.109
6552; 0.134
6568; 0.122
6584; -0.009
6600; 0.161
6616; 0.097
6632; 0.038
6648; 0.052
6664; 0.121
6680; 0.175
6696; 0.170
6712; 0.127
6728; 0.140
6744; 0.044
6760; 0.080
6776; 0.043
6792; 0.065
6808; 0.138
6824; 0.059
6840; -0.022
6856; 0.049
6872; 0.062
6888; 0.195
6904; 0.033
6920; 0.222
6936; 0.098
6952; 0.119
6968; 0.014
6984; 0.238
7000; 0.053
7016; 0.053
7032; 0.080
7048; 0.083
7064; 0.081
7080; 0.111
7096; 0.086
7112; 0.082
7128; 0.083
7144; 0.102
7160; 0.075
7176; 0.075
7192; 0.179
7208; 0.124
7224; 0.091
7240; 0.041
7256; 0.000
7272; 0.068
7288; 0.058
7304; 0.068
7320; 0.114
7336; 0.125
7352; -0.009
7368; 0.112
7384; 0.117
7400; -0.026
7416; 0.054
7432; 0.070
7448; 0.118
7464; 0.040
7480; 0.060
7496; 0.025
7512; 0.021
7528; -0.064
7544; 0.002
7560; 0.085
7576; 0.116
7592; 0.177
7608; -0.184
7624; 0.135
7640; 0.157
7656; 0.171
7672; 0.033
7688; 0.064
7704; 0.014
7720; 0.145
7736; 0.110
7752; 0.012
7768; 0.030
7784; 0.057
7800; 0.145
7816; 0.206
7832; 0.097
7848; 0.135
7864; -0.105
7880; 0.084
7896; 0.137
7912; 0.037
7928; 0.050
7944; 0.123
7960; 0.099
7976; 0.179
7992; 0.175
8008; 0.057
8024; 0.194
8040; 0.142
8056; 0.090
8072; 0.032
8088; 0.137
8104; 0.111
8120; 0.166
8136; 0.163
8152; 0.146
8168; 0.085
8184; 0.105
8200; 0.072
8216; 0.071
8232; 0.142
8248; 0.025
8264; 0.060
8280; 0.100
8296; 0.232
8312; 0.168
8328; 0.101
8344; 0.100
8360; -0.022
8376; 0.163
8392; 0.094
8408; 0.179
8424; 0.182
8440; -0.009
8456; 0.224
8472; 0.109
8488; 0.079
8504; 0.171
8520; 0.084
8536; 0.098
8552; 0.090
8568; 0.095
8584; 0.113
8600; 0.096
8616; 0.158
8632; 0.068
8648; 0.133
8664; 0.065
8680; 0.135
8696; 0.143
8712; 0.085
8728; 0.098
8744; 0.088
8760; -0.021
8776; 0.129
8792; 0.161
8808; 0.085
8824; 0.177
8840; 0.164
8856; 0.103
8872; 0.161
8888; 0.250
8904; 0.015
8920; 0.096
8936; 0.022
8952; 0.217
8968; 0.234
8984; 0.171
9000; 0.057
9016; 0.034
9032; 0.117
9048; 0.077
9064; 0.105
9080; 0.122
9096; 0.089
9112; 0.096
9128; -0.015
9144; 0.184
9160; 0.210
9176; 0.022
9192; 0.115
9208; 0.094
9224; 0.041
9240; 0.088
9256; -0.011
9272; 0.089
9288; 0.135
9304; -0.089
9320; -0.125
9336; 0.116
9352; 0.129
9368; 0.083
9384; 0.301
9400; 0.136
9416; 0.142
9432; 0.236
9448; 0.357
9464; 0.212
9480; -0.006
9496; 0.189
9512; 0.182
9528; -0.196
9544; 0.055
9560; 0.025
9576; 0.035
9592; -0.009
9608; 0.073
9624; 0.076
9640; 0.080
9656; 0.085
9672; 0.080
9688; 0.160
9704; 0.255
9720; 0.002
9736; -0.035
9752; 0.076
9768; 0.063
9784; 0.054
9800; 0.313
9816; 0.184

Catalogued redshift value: 1.54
